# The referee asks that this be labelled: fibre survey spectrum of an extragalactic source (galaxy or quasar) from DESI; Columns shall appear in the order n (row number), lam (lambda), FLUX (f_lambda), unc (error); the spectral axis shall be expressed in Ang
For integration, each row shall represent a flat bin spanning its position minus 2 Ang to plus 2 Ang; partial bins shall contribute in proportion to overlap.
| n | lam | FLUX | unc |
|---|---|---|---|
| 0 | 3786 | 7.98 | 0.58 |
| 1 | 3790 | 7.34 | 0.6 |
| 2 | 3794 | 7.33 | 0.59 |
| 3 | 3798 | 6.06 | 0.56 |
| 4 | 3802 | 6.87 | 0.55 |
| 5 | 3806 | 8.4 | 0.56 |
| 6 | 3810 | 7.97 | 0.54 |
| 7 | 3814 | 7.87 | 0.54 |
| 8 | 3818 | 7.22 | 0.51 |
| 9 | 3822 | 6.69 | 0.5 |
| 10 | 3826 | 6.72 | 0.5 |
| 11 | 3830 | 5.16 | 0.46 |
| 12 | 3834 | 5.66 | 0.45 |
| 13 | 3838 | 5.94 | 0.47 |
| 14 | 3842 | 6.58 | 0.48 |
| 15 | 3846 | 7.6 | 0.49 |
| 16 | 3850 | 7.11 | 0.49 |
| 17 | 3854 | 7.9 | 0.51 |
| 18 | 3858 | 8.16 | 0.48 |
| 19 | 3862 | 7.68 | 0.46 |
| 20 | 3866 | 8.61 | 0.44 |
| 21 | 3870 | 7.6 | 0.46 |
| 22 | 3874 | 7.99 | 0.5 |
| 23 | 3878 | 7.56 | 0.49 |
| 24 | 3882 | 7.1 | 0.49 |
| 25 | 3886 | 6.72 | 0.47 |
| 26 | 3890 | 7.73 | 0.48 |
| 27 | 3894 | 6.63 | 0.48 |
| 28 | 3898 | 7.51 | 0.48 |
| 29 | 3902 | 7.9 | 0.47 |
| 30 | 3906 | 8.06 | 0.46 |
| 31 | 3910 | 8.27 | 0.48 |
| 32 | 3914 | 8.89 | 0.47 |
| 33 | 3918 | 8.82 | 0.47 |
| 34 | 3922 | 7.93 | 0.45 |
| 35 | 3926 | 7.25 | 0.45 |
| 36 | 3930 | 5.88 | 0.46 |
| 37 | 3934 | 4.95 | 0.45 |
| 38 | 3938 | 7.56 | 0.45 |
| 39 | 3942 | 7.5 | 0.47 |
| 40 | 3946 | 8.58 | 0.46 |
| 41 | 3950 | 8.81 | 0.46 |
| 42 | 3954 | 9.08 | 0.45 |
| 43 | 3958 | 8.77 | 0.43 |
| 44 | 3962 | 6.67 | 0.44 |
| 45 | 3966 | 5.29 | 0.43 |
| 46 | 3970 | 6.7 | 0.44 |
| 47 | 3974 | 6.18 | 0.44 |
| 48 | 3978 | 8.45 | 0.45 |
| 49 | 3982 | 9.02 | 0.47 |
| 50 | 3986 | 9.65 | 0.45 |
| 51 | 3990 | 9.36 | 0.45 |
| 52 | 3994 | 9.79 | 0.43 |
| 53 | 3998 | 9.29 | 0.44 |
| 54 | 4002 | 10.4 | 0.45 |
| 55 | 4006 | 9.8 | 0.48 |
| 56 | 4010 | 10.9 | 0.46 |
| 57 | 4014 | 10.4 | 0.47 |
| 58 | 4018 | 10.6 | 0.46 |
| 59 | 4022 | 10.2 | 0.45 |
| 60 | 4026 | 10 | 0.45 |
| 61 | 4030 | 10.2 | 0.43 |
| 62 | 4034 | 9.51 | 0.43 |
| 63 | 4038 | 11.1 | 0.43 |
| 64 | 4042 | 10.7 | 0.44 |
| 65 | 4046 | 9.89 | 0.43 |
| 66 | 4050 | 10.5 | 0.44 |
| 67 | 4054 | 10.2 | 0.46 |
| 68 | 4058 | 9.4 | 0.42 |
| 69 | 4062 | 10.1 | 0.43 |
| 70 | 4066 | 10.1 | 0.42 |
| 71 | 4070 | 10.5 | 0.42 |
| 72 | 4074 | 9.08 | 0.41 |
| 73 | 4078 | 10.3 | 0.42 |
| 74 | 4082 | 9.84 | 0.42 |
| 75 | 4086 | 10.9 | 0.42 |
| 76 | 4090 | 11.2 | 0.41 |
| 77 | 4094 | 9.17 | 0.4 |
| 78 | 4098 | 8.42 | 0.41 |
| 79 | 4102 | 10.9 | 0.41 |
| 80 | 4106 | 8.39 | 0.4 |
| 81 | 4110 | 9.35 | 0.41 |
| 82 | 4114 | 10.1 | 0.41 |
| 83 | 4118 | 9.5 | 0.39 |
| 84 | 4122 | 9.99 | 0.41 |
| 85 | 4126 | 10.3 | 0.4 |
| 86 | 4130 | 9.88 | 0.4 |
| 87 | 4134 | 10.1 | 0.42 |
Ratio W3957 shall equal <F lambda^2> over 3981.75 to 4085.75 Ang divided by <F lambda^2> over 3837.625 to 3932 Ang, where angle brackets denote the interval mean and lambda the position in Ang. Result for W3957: 1.43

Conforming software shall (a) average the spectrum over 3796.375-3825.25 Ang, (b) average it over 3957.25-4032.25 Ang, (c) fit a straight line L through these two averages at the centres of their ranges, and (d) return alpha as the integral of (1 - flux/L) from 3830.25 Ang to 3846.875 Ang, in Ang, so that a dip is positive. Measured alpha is 2.9 Ang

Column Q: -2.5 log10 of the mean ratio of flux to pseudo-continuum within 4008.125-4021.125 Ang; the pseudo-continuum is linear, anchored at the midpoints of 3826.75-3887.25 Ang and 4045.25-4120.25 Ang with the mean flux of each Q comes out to -0.169 mag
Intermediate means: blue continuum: 7.15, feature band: 10.6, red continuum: 9.89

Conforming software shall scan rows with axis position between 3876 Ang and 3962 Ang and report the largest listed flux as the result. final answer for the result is 9.08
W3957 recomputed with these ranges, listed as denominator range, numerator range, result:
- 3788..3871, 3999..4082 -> 1.58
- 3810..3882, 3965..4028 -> 1.38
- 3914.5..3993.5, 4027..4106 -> 1.37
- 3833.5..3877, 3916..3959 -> 1.09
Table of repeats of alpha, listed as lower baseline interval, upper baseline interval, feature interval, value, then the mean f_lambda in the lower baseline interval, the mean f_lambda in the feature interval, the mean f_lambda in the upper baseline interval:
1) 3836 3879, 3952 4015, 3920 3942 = 3.8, 7.52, 6.79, 8.71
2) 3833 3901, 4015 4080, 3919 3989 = 8.9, 7.33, 7.59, 10.2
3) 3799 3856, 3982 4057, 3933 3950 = 2.6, 6.96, 7.47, 10.1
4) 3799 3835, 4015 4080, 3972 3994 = 1.5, 6.96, 8.65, 10.2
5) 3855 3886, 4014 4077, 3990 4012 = -1.0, 7.75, 9.97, 10.1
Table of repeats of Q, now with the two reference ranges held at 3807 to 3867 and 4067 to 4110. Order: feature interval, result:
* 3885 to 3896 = 0.10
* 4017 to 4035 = -0.11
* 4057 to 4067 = -0.04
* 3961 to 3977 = 0.33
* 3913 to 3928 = -0.02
